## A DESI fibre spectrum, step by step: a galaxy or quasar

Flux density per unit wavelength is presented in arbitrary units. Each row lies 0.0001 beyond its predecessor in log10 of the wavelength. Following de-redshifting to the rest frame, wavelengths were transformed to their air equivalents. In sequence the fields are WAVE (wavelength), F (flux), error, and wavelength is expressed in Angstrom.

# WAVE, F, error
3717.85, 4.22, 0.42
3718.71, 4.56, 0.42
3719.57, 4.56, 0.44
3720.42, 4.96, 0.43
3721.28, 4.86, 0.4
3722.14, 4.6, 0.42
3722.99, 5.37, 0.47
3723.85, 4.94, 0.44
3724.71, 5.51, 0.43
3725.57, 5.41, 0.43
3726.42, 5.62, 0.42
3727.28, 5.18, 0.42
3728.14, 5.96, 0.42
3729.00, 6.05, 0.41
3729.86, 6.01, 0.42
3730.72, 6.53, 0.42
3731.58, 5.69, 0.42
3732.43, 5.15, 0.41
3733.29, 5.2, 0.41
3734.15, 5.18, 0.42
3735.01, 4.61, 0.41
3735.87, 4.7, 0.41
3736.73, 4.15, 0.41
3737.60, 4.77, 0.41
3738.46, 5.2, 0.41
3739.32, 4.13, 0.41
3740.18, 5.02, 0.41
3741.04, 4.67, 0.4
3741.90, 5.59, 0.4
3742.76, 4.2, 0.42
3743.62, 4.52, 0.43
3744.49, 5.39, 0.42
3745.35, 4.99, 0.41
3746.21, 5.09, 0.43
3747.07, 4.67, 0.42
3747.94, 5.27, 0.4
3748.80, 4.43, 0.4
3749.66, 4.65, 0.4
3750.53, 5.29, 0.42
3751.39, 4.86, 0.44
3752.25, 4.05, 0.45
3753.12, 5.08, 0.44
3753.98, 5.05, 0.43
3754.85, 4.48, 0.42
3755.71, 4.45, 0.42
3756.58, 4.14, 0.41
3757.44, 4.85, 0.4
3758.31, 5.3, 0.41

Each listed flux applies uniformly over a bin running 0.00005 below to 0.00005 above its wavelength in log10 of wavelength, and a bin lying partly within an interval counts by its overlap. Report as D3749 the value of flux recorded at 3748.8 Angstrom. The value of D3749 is 4.43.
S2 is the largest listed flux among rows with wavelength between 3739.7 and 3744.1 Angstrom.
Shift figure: 5.59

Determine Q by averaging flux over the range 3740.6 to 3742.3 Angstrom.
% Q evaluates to 5.13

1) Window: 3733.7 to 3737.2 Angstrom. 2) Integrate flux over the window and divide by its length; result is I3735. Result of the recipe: 4.65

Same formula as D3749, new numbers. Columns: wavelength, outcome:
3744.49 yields 5.39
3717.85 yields 4.22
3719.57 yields 4.56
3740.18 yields 5.02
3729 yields 6.05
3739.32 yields 4.13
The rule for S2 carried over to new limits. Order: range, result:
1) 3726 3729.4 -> 6.05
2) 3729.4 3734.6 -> 6.53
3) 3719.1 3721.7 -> 4.96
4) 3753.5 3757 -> 5.05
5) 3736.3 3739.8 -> 5.2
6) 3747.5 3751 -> 5.29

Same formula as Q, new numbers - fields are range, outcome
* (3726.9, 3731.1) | 5.94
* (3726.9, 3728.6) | 5.58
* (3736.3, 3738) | 4.43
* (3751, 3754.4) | 4.76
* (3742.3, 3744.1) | 4.39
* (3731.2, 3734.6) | 5.31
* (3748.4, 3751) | 4.8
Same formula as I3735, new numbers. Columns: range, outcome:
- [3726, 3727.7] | 5.39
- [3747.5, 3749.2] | 4.85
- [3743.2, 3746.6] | 4.99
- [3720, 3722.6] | 4.82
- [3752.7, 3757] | 4.64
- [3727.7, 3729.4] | 5.99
